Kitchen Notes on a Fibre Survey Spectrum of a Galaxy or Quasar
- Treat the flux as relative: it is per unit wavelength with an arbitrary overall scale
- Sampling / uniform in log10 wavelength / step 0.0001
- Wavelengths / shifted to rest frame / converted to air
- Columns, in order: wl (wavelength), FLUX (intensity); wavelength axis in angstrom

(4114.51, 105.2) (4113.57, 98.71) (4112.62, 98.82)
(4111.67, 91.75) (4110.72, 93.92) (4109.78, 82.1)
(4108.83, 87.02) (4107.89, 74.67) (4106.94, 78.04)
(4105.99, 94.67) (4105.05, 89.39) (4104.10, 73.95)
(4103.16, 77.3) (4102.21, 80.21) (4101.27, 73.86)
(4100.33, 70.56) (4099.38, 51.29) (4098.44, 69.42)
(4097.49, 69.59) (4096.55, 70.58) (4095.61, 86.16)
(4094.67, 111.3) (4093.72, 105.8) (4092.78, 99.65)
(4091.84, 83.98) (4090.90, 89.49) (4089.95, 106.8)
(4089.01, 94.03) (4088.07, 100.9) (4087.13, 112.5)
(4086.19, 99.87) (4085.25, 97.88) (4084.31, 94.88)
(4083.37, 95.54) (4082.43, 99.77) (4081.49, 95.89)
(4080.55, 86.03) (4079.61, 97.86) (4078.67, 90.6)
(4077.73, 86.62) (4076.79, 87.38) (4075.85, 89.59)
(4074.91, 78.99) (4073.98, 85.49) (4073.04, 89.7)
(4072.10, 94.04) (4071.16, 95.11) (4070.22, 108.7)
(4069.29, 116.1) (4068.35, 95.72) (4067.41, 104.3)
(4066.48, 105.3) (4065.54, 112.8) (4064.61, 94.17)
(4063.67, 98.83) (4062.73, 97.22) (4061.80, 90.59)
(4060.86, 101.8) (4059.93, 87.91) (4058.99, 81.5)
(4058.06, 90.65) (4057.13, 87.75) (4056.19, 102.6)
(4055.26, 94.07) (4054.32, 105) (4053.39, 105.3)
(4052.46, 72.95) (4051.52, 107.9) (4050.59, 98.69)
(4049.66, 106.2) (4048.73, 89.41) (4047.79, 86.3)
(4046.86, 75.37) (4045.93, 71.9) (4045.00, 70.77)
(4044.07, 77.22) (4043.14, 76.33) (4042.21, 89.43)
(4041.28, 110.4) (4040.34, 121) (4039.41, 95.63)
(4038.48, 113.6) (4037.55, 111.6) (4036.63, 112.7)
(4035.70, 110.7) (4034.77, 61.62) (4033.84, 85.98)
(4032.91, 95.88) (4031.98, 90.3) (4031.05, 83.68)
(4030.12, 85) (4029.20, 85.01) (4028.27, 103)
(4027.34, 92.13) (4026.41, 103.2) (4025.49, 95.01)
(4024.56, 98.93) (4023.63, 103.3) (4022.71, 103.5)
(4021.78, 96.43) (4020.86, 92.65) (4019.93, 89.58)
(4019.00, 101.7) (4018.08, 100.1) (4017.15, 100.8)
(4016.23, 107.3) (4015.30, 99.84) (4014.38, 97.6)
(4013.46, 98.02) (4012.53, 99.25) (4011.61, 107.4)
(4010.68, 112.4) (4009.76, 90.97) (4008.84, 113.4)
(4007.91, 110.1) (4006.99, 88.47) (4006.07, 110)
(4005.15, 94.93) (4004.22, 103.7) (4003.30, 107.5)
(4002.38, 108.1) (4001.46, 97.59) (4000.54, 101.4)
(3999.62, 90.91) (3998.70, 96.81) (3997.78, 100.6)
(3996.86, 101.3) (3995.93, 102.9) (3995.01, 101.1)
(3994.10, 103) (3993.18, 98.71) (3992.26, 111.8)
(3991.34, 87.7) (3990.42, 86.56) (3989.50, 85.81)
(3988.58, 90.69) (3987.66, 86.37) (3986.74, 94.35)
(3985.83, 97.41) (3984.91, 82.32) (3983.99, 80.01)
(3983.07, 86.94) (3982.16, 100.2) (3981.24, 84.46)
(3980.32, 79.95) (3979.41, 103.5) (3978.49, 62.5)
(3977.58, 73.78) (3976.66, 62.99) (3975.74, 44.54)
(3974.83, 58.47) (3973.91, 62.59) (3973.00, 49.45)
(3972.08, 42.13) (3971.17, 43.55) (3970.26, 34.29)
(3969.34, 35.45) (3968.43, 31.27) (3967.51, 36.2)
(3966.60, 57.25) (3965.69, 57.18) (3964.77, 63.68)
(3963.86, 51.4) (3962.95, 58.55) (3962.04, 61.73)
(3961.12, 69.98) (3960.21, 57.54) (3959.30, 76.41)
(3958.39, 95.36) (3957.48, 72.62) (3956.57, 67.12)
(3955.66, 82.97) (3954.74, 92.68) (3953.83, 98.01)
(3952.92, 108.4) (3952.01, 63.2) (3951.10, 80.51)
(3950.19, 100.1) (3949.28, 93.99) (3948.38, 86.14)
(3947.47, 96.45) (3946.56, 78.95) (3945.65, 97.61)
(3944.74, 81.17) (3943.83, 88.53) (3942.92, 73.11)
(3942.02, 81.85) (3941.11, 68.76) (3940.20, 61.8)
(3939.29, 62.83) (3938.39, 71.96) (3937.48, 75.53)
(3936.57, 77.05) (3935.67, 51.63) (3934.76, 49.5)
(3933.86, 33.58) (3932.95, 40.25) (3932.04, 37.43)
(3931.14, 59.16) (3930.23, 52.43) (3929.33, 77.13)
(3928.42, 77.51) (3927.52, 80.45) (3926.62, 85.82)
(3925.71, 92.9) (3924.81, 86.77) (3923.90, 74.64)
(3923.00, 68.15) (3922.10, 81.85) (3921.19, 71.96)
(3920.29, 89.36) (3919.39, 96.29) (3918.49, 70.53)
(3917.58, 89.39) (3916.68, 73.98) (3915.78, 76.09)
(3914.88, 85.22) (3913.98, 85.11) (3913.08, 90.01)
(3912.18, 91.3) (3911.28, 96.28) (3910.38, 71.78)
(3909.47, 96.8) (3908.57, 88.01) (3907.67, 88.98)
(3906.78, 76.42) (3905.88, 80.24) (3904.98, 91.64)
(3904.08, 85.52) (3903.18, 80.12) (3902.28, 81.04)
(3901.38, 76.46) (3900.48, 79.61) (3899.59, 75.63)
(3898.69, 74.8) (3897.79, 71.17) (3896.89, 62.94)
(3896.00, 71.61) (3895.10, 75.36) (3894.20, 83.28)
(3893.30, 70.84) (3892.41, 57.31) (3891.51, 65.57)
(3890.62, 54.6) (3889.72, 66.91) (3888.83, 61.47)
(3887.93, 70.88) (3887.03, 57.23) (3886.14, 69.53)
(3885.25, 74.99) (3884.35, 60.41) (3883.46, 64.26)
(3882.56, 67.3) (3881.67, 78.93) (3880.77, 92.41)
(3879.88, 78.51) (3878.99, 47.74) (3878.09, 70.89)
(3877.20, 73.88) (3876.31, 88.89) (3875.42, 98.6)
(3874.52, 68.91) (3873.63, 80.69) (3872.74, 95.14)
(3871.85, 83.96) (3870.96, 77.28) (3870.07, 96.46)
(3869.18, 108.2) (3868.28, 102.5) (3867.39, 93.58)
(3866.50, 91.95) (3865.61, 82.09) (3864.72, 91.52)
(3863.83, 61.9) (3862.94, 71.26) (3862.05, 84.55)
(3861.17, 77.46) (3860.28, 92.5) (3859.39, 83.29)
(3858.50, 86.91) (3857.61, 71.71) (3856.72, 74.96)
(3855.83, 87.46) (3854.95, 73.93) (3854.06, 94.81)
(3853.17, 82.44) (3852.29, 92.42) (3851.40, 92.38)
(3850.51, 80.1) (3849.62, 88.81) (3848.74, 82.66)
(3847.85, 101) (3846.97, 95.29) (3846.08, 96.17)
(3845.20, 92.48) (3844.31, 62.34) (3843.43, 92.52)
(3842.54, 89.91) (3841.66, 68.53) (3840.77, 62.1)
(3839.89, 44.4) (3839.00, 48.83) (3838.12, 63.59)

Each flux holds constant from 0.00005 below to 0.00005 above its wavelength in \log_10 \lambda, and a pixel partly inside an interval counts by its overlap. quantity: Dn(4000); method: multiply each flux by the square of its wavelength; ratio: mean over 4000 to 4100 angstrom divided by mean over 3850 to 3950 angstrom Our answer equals 1.32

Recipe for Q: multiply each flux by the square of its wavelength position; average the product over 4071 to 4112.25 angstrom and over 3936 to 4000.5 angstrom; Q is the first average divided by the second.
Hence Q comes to 1.21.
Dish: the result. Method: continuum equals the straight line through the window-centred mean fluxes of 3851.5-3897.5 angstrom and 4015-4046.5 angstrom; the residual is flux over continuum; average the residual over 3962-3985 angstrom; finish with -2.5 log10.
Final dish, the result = 0.402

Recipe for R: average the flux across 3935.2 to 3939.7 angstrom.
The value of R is 67.8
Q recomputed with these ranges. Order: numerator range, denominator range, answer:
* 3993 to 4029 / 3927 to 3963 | 1.41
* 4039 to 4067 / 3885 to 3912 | 1.34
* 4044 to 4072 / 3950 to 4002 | 1.28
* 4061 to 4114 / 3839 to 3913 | 1.28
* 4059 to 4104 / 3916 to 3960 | 1.29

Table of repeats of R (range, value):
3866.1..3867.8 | 92.8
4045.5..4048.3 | 78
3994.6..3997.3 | 101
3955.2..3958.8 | 79.3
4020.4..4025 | 99.1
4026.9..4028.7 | 97.4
